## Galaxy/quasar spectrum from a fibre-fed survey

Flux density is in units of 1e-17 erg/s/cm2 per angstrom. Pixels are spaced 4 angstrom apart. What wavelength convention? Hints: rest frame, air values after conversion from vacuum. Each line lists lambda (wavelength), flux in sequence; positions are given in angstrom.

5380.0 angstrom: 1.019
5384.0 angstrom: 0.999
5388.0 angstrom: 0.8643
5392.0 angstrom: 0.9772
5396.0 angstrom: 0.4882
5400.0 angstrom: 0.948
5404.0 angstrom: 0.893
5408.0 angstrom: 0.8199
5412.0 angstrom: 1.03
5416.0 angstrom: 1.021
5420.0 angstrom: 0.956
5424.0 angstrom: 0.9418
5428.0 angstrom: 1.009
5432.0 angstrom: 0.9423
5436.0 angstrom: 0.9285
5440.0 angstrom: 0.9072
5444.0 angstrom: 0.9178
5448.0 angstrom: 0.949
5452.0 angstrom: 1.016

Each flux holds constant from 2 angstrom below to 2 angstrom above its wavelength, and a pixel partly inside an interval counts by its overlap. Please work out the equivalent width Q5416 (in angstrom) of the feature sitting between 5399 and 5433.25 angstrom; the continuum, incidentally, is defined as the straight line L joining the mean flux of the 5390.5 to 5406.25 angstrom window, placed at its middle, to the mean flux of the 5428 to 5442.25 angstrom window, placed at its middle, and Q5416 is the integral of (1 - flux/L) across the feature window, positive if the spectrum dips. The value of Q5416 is -2.9 angstrom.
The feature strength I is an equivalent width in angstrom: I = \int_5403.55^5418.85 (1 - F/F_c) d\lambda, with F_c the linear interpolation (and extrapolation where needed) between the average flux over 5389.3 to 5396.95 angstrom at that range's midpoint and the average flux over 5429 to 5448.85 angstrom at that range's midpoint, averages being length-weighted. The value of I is -2.0 angstrom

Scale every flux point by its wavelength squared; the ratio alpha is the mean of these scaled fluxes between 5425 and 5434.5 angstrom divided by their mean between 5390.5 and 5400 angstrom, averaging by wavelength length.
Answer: 1.28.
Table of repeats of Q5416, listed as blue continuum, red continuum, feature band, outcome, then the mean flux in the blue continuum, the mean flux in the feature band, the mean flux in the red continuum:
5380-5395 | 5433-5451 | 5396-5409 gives 1.4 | 0.926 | 0.831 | 0.932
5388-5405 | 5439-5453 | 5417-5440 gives -1.3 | 0.827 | 0.954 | 0.945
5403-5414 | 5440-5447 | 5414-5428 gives -0.9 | 0.916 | 0.978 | 0.919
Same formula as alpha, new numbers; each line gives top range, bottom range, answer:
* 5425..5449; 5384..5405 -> 1.13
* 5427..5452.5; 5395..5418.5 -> 1.08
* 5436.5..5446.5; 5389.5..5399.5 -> 1.21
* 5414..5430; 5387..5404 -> 1.20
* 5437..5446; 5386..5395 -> 1.07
